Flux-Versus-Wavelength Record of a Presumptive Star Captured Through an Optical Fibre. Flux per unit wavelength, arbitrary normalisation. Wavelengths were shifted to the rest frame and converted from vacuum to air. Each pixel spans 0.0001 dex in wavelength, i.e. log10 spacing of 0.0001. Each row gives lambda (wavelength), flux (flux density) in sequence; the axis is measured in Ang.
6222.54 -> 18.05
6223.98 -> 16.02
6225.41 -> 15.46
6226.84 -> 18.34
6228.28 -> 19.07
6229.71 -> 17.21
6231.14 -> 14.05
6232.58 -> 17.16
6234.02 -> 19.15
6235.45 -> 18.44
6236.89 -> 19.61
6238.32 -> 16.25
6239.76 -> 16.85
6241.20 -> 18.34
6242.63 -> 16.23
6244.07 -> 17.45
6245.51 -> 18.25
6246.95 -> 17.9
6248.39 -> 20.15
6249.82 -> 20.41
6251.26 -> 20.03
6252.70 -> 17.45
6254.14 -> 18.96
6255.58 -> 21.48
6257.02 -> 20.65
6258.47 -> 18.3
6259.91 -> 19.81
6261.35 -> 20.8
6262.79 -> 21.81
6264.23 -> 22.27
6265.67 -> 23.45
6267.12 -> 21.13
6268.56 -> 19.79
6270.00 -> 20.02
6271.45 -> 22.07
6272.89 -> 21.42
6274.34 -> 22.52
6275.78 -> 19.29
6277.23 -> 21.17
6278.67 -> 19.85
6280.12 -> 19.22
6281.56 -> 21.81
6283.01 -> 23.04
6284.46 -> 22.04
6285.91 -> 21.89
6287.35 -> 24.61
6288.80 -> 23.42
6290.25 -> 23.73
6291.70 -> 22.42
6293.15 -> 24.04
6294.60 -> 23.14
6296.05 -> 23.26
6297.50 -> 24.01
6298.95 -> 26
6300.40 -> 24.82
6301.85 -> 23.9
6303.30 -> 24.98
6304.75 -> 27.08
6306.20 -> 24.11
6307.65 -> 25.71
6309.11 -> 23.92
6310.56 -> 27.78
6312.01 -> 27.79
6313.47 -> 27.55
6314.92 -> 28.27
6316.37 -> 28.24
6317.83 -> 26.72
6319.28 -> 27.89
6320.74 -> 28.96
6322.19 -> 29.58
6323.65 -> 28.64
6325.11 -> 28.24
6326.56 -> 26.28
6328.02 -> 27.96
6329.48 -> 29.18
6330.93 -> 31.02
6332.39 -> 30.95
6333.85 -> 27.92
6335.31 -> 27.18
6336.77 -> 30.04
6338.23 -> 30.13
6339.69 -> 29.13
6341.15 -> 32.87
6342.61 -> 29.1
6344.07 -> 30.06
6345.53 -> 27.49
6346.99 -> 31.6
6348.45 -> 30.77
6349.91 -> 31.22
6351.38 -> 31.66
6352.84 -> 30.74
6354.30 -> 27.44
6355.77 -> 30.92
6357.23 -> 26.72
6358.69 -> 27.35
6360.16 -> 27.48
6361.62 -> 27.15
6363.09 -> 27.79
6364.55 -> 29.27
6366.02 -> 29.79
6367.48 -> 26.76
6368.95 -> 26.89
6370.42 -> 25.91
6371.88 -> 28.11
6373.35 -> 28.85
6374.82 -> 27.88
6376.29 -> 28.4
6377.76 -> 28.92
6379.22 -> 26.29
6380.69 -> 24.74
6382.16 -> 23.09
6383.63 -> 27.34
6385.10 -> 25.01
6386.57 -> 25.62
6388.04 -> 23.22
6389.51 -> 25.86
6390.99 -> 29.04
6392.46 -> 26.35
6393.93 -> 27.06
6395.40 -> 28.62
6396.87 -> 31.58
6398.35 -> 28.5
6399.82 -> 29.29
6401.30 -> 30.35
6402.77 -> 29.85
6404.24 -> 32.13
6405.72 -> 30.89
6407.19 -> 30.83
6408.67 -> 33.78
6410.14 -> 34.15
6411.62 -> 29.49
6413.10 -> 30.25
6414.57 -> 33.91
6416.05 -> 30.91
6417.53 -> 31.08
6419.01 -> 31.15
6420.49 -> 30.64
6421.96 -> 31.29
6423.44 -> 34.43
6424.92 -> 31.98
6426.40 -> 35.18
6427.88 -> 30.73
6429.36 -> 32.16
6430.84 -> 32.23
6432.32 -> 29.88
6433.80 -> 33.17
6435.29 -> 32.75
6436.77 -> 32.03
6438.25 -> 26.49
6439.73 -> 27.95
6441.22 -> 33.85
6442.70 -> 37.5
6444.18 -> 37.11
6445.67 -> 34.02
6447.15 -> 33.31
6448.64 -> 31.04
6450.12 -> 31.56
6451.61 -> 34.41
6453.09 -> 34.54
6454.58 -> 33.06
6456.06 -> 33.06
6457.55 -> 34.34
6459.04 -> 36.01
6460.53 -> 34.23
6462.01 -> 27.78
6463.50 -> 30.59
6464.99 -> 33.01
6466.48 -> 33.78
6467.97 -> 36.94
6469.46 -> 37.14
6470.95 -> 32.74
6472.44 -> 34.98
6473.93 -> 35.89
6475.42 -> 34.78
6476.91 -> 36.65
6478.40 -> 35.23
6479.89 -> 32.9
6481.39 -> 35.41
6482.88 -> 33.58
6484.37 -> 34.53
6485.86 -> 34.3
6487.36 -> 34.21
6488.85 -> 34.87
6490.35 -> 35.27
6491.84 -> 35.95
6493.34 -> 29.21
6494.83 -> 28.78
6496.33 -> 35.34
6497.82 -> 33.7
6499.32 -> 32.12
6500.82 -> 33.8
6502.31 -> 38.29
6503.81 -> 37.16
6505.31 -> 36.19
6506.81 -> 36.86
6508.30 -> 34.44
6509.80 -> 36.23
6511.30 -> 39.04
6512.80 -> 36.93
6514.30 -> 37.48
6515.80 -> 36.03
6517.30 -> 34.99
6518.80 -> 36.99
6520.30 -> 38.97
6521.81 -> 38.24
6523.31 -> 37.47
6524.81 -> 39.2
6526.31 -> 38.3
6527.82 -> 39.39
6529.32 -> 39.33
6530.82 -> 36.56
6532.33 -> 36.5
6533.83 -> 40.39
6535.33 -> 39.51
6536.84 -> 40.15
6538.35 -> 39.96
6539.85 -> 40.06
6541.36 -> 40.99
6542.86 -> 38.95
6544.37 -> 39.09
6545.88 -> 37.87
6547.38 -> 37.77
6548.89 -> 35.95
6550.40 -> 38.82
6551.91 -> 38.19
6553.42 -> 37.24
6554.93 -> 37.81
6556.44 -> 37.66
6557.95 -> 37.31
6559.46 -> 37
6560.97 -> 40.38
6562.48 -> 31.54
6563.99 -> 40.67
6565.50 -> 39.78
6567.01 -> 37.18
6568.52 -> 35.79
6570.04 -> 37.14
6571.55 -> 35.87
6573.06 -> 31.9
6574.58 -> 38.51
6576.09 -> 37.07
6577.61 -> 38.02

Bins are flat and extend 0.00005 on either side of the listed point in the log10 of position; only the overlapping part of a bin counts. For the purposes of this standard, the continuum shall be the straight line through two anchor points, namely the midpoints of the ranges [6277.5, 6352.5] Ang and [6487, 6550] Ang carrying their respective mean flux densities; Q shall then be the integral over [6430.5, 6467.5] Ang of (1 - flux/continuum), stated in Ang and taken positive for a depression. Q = 0.74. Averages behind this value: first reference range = 26.7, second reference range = 36.9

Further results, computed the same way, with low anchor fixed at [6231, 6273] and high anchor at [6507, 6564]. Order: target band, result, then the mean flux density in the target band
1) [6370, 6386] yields 0.5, 26.8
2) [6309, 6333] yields -4.4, 28.3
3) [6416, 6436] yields -0.8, 32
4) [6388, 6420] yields -0.8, 30.1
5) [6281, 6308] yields -2.1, 23.9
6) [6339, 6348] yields -1.7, 30.1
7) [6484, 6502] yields 0.8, 33.6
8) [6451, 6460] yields -0.4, 34.2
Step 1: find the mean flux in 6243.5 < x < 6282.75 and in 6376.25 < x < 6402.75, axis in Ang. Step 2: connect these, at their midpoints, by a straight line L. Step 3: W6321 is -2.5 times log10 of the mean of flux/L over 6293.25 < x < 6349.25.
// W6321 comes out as -0.18 mag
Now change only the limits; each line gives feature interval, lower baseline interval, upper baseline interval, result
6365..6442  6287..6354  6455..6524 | 0.06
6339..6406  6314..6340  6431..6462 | 0.07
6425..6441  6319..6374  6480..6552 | 0.05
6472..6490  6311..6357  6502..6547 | 0.04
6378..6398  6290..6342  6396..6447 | 0.14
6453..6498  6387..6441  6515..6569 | 0.01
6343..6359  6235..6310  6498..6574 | -0.14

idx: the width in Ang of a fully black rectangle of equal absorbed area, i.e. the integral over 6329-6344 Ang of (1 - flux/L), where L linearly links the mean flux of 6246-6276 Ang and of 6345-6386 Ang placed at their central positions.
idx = -2.2 Ang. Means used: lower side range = 20.5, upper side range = 28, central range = 29.8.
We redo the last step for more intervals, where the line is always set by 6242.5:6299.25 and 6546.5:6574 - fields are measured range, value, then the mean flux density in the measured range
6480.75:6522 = -1.7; 35.3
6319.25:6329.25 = -1.7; 28.3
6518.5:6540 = -2.0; 38.7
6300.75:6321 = -2.8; 26.6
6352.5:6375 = -1.5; 28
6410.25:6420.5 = -0.8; 31.3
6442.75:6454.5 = -1.1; 33.9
